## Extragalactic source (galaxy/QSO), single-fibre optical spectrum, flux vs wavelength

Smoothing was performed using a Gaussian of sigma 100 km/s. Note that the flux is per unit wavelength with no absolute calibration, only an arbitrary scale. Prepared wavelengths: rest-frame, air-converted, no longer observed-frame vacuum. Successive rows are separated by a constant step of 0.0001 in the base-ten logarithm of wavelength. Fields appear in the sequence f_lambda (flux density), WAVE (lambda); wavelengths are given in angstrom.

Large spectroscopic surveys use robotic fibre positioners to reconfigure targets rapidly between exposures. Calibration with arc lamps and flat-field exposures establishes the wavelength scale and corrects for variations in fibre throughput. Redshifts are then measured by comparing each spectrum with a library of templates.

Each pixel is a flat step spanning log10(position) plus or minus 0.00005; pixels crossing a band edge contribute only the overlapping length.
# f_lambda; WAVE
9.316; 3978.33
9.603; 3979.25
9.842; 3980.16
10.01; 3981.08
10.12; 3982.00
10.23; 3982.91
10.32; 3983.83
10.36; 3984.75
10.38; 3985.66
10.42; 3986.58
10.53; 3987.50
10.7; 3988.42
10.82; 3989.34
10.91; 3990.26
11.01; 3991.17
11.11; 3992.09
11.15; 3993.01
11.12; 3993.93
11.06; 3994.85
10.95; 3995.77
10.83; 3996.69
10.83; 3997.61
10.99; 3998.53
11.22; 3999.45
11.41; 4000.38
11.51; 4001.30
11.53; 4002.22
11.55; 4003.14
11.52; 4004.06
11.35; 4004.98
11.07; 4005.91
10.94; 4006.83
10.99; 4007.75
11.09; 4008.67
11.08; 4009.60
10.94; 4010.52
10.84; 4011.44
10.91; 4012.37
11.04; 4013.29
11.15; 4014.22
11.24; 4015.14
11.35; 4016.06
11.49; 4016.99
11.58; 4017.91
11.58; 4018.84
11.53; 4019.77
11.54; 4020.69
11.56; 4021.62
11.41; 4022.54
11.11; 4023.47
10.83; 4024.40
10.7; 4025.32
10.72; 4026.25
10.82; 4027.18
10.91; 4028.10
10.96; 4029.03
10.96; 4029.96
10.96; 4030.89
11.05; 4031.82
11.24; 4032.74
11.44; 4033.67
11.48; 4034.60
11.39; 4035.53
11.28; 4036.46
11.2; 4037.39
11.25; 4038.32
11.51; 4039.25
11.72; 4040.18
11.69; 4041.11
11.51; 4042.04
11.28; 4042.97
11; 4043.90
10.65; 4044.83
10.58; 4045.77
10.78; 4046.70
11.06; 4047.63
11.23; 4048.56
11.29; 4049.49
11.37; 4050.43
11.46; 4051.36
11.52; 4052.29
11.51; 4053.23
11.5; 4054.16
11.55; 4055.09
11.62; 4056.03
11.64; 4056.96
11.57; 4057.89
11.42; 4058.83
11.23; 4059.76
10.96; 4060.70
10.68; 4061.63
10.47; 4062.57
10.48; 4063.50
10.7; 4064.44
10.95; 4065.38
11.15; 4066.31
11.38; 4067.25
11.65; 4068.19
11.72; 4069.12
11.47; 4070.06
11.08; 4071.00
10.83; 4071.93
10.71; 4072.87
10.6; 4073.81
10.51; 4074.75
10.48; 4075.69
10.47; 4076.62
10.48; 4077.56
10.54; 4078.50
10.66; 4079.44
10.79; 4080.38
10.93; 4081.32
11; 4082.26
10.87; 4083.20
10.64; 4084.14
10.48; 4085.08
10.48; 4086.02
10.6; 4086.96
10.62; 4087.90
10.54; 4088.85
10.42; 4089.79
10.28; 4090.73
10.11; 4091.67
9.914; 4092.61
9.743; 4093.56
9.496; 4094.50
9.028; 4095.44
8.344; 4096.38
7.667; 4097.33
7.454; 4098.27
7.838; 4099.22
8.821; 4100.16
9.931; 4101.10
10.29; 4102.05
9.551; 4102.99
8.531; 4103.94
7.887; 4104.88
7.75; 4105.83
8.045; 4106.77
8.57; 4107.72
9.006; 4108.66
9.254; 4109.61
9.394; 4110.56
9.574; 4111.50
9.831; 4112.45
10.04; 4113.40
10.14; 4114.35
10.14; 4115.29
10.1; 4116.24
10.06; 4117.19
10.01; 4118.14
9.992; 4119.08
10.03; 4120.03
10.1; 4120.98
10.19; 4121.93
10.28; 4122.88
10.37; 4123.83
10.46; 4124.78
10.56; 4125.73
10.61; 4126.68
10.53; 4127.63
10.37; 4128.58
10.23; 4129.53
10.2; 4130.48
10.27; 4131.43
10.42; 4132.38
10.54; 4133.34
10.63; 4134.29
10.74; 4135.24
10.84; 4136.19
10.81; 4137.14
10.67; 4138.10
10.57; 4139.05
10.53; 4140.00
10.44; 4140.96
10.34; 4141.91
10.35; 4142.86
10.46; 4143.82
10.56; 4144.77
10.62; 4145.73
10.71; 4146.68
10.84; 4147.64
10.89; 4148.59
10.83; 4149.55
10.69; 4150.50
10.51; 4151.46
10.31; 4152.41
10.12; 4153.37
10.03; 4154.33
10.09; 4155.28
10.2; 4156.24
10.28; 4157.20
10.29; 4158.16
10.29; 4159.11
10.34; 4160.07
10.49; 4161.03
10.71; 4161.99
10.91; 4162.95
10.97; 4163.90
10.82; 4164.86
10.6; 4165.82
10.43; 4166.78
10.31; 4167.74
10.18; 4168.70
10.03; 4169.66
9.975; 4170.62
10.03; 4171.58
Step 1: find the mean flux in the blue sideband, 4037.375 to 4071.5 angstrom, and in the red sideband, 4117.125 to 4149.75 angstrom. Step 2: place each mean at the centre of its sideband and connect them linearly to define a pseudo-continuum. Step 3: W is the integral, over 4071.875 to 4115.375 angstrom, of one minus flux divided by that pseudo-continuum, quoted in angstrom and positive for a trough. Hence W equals 4.4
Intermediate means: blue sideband 11.2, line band 9.76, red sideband 10.5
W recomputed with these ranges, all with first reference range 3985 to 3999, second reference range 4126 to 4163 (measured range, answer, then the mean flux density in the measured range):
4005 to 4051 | -1.7 angstrom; 11.2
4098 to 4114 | 2.5 angstrom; 8.95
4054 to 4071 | -0.9 angstrom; 11.2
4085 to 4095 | 0.4 angstrom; 10.2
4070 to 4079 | 0.0 angstrom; 10.7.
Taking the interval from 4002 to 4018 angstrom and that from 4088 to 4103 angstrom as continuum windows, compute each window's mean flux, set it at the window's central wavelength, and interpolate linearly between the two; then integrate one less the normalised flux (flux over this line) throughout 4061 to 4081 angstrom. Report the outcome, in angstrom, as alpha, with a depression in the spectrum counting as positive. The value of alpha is -1.9 angstrom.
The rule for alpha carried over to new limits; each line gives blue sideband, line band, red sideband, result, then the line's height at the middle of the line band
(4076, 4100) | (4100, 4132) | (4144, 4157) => 1.4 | 10.2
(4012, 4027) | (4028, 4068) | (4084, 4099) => -2.2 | 10.6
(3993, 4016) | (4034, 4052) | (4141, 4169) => -0.5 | 11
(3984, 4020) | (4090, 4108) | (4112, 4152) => 2.8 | 10.6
